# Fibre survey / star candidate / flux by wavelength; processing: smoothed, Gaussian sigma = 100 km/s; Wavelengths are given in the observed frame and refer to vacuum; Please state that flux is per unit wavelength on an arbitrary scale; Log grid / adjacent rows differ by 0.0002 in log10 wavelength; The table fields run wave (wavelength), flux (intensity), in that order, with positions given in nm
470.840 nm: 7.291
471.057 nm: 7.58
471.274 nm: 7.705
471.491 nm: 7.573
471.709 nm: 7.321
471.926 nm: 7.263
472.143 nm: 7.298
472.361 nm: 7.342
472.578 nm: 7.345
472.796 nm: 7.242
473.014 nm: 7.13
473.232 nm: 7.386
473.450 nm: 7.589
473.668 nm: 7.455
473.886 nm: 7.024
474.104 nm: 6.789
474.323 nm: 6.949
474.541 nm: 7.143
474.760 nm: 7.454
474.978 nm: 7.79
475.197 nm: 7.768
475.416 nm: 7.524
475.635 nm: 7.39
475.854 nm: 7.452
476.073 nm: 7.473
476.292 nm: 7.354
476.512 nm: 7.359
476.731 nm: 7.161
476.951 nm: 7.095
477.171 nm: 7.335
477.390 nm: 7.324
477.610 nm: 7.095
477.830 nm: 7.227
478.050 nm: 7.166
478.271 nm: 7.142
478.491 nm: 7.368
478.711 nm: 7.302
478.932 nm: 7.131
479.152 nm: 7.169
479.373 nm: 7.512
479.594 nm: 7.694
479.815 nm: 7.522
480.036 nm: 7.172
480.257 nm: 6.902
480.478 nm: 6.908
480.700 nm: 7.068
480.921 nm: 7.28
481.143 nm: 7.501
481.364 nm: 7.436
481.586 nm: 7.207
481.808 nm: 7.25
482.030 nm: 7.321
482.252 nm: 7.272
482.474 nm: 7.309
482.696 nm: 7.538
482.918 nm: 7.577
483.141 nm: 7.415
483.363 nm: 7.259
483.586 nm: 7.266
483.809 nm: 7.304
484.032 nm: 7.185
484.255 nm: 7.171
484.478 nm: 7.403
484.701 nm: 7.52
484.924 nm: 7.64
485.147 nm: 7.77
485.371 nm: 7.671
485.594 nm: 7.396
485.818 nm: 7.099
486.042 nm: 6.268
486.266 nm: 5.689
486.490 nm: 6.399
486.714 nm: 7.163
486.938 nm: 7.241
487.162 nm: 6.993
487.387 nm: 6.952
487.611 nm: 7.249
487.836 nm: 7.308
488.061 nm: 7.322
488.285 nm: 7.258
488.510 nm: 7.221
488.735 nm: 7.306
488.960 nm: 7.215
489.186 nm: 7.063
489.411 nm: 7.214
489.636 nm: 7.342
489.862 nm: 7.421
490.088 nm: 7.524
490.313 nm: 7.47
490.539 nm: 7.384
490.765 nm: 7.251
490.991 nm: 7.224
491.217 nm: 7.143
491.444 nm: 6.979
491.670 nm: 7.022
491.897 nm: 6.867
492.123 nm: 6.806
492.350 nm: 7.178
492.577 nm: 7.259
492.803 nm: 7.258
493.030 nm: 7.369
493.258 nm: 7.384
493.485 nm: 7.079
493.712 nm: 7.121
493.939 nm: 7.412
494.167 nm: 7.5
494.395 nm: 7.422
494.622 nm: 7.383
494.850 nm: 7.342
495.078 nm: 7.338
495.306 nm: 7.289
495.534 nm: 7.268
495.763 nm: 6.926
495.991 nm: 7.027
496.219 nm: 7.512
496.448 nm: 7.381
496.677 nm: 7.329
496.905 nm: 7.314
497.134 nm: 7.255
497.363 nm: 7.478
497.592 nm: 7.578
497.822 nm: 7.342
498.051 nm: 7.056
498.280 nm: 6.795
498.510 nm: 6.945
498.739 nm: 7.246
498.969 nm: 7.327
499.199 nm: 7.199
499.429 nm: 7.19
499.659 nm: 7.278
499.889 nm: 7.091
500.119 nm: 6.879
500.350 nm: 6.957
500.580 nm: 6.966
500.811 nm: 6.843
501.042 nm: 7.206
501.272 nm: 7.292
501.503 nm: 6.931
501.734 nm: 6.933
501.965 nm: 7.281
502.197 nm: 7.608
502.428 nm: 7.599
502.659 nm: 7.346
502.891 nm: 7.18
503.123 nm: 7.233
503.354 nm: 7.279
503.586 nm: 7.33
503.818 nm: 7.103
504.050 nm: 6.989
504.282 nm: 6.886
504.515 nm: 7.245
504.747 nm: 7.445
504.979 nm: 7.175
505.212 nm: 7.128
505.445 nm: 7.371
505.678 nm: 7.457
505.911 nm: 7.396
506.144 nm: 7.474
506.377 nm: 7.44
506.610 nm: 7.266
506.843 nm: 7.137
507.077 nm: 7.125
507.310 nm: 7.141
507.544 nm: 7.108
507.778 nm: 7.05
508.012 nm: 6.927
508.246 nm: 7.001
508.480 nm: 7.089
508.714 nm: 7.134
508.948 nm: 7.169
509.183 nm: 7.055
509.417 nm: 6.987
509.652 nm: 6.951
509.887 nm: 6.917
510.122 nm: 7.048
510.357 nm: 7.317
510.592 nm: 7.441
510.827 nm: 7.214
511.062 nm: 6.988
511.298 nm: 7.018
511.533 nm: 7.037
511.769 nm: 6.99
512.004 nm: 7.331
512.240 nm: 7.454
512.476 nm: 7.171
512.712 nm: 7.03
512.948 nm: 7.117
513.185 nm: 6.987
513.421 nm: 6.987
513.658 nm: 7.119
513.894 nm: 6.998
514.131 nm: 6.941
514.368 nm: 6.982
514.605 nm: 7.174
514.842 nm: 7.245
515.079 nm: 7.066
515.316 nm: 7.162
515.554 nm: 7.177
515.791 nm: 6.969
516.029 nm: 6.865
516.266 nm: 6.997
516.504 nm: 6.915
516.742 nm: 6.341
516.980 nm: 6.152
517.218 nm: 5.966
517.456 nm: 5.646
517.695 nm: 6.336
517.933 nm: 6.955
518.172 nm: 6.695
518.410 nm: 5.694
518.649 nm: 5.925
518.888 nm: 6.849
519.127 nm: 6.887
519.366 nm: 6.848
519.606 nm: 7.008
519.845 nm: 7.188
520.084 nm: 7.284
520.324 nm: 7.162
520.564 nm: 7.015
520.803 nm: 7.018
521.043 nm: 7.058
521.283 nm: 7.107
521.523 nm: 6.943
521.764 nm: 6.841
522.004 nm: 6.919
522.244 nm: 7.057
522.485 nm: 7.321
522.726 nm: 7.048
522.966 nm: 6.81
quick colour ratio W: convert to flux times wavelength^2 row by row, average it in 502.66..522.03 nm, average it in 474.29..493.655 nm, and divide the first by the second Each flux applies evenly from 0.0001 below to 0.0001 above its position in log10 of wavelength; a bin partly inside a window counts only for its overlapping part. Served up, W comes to 1.1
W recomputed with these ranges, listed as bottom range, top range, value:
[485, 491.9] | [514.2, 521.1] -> 1.06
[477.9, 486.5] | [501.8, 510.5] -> 1.09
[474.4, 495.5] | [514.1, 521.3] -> 1.07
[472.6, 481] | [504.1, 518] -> 1.11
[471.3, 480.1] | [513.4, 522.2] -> 1.10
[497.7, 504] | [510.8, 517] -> 1.03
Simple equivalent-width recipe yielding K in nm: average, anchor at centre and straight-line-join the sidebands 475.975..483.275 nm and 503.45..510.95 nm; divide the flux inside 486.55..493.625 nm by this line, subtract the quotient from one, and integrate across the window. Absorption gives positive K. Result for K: 0.04 nm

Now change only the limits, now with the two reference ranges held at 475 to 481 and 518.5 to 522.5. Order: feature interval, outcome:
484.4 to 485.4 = -0.050 nm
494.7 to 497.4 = -0.051 nm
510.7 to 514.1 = -0.041 nm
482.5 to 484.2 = -0.023 nm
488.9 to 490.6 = -0.031 nm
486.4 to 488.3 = 0.032 nm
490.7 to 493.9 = 0.017 nm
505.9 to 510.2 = -0.043 nm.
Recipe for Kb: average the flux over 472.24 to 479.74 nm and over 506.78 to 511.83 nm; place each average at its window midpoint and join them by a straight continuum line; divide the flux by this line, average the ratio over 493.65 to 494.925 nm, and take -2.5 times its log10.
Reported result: -0.028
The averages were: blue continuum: 7.31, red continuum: 7.08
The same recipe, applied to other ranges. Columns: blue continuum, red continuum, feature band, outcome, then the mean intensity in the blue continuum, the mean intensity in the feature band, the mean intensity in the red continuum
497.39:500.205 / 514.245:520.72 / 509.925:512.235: -0.04 mag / 7.17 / 7.16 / 6.76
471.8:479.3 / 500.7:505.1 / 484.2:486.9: 0.02 mag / 7.3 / 7.1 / 7.21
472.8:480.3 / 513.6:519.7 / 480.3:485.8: -0.02 mag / 7.31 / 7.35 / 6.72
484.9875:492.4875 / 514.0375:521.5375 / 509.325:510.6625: -0.03 mag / 7.14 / 7.1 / 6.8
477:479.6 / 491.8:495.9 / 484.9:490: 0.02 mag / 7.27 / 7.13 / 7.23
